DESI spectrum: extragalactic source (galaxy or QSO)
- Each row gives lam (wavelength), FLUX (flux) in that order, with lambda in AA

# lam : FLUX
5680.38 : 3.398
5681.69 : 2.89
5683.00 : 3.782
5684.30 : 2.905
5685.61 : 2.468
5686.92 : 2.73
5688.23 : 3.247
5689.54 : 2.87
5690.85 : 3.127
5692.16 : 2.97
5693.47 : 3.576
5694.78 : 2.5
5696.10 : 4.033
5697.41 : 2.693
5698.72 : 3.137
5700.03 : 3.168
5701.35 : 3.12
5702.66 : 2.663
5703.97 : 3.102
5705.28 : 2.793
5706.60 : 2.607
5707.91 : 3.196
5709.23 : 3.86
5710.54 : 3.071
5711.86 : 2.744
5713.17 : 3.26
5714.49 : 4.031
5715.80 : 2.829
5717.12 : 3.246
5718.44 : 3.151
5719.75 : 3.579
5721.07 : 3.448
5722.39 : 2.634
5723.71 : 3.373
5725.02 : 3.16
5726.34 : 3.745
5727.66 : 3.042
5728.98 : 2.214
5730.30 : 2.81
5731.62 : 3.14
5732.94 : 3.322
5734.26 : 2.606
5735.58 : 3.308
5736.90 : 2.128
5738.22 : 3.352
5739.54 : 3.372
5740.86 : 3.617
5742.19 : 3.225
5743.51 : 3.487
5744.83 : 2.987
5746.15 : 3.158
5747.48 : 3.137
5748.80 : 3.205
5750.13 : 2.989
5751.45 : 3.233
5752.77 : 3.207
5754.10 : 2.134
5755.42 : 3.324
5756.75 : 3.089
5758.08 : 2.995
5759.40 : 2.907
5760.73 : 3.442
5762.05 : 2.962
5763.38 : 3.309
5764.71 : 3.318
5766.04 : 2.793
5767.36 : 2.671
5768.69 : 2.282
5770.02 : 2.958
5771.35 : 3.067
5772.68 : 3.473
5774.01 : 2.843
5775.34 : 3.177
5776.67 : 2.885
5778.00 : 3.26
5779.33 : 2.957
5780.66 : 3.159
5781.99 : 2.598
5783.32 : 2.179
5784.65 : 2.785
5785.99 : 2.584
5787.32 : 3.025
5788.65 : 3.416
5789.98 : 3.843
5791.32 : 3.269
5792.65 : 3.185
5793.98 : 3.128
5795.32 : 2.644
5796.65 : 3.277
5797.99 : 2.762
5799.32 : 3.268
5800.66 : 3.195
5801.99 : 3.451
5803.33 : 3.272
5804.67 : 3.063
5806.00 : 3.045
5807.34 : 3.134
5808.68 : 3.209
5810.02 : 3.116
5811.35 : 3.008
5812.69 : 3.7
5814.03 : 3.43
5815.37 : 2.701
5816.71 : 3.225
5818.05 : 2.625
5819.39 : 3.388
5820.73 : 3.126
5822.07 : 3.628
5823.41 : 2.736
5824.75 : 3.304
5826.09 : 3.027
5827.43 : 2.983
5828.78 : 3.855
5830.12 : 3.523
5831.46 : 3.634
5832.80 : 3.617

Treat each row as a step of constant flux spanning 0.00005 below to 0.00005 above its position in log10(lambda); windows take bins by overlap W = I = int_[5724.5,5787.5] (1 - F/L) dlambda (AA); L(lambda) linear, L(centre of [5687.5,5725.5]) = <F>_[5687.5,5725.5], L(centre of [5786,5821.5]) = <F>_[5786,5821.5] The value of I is 2.8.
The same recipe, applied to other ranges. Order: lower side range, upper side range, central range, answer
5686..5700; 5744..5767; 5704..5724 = -0.69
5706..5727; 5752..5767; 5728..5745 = 0.56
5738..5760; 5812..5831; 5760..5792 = 1.66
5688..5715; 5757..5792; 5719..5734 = -0.17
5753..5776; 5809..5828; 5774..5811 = 0.06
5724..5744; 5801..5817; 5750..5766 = 0.34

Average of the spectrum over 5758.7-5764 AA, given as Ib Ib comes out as 3.16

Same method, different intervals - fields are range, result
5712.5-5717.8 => 3.34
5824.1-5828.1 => 3.11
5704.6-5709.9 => 3.11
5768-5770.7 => 2.62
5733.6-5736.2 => 2.95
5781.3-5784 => 2.4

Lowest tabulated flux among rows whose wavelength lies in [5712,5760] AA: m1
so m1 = 2.128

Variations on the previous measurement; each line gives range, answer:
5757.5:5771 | 2.282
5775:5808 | 2.179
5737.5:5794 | 2.134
